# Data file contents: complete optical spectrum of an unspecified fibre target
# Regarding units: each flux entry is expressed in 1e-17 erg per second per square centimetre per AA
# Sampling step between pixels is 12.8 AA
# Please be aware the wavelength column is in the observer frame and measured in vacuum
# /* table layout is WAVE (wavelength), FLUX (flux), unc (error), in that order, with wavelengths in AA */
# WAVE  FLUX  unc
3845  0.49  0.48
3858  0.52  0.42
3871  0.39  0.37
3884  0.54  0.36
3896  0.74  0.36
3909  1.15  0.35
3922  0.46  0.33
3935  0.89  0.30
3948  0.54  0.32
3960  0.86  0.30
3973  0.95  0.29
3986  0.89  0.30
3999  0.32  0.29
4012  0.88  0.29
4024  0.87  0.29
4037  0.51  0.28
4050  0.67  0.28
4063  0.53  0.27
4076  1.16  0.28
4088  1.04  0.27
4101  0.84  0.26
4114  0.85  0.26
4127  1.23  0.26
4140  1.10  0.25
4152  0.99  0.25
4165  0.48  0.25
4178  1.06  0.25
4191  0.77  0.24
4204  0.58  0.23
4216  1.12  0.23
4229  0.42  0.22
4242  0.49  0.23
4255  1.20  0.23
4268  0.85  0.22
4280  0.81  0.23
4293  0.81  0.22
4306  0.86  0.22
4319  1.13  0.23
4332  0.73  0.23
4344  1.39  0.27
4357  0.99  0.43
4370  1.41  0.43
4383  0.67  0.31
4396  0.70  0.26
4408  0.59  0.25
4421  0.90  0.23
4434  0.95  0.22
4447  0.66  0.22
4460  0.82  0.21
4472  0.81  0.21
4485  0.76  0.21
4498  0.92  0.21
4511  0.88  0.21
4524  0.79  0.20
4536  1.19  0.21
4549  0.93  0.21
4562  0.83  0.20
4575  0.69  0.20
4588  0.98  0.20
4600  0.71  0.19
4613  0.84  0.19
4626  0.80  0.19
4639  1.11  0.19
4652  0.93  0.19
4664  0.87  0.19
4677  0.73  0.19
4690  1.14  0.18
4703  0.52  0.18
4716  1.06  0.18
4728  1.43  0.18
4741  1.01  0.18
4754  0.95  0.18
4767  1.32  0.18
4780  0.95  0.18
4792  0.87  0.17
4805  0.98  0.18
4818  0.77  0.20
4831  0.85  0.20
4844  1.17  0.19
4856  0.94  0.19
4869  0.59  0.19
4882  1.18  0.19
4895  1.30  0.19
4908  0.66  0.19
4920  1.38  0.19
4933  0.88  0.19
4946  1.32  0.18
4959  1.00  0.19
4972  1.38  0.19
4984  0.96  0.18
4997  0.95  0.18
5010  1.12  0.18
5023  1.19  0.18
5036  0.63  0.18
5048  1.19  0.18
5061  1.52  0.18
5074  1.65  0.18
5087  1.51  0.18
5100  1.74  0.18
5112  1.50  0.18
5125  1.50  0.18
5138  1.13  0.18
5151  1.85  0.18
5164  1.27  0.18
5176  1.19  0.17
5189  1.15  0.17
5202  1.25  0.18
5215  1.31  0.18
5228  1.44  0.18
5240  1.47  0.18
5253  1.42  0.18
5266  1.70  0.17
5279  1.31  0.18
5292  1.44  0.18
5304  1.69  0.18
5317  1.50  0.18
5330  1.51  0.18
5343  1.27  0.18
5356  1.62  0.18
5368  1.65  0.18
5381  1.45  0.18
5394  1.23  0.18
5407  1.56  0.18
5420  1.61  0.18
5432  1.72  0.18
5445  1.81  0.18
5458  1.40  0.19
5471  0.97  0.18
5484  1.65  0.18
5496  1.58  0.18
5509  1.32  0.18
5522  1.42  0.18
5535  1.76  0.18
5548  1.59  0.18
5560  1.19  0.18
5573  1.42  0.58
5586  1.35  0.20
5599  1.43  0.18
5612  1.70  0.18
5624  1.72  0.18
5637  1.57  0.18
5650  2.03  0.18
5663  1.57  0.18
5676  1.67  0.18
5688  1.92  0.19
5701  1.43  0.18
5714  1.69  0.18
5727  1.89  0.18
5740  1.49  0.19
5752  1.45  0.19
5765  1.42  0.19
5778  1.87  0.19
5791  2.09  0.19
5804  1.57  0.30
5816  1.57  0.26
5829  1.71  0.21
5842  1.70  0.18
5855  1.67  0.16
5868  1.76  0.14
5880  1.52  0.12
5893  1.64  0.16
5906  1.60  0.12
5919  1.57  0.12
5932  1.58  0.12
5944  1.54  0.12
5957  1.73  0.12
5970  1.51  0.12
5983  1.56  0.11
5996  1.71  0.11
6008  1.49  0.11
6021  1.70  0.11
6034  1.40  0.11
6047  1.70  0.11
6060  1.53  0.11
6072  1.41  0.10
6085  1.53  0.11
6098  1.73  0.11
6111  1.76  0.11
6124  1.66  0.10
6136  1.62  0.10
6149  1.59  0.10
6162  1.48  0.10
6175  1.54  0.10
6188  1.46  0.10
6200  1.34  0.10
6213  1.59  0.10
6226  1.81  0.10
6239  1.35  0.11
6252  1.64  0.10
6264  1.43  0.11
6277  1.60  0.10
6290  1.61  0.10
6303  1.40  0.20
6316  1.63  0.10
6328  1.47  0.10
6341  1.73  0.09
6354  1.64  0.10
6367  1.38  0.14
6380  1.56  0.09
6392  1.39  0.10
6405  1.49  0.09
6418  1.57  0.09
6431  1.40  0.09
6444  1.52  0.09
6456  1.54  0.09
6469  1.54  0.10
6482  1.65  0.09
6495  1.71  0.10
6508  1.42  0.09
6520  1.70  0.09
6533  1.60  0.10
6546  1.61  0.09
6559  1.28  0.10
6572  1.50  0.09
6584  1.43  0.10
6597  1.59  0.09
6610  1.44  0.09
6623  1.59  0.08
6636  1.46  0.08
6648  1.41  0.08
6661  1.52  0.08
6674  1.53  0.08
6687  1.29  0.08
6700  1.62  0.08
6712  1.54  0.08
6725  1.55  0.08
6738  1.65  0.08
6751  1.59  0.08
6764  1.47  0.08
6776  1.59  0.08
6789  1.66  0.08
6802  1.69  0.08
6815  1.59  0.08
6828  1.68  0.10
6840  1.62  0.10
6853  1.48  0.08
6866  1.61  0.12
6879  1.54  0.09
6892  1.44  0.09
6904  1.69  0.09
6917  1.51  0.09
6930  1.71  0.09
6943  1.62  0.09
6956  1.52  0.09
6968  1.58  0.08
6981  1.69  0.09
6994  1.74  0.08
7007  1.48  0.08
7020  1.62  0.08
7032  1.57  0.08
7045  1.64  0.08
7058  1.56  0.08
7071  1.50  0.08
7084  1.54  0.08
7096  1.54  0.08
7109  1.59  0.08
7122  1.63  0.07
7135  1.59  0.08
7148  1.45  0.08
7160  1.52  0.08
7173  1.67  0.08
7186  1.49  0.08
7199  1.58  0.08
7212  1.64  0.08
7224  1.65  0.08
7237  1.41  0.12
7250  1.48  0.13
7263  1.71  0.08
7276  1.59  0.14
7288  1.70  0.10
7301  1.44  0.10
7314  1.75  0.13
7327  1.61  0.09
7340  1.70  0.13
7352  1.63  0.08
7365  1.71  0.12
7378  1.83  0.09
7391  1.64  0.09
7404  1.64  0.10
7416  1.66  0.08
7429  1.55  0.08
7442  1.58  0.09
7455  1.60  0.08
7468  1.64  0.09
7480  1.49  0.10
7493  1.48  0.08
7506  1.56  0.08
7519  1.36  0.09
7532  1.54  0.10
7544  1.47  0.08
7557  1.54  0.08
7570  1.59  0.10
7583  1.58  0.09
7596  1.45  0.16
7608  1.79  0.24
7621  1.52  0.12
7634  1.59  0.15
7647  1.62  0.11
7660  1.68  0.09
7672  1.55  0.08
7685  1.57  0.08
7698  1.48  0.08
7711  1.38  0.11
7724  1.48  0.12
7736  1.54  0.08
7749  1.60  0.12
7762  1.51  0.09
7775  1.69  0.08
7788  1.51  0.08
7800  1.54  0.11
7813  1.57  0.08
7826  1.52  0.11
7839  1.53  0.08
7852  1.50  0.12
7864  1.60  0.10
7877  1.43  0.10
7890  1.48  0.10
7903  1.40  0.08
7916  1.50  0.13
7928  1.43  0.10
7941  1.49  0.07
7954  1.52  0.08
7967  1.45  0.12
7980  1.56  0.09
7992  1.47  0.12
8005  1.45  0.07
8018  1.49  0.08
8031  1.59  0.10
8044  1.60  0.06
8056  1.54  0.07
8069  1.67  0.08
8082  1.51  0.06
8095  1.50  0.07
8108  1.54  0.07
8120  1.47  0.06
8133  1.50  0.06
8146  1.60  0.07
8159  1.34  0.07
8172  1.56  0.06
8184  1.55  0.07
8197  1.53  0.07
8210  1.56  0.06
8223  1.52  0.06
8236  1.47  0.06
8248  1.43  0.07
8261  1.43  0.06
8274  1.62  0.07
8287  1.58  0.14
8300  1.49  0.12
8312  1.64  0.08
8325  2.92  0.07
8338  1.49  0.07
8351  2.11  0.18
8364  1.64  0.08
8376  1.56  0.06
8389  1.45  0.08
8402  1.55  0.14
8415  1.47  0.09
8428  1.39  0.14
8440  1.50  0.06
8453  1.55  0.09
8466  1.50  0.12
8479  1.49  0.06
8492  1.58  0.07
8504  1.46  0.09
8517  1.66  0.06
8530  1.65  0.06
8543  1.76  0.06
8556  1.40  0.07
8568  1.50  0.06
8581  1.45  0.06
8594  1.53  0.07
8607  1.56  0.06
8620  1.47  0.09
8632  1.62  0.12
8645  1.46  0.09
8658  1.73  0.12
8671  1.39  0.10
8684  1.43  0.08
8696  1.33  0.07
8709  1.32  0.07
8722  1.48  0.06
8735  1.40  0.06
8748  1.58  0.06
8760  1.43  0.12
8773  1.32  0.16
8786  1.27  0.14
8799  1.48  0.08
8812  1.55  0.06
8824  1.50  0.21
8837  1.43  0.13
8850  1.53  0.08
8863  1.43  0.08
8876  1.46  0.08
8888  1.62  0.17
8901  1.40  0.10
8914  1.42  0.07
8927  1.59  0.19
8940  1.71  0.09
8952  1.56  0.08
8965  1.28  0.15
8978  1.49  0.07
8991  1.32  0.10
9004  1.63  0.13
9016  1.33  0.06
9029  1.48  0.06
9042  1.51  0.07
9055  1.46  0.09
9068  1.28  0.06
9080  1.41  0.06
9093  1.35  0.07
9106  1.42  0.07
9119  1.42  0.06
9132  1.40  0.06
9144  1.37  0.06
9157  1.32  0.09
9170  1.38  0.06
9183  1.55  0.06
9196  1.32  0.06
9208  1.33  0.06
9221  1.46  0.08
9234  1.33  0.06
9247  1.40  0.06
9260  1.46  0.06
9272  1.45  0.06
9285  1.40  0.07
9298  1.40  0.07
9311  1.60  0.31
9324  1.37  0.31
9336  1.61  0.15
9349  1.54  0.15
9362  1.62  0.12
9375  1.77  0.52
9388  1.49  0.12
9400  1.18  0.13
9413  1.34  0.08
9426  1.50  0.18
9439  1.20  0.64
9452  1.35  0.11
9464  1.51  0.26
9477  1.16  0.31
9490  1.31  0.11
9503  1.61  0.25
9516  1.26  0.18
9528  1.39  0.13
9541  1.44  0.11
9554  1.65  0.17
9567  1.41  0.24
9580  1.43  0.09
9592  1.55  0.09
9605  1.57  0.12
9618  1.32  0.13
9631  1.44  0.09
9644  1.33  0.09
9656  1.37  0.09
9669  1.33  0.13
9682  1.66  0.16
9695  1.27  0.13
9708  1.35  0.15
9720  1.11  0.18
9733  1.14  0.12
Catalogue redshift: 0.27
